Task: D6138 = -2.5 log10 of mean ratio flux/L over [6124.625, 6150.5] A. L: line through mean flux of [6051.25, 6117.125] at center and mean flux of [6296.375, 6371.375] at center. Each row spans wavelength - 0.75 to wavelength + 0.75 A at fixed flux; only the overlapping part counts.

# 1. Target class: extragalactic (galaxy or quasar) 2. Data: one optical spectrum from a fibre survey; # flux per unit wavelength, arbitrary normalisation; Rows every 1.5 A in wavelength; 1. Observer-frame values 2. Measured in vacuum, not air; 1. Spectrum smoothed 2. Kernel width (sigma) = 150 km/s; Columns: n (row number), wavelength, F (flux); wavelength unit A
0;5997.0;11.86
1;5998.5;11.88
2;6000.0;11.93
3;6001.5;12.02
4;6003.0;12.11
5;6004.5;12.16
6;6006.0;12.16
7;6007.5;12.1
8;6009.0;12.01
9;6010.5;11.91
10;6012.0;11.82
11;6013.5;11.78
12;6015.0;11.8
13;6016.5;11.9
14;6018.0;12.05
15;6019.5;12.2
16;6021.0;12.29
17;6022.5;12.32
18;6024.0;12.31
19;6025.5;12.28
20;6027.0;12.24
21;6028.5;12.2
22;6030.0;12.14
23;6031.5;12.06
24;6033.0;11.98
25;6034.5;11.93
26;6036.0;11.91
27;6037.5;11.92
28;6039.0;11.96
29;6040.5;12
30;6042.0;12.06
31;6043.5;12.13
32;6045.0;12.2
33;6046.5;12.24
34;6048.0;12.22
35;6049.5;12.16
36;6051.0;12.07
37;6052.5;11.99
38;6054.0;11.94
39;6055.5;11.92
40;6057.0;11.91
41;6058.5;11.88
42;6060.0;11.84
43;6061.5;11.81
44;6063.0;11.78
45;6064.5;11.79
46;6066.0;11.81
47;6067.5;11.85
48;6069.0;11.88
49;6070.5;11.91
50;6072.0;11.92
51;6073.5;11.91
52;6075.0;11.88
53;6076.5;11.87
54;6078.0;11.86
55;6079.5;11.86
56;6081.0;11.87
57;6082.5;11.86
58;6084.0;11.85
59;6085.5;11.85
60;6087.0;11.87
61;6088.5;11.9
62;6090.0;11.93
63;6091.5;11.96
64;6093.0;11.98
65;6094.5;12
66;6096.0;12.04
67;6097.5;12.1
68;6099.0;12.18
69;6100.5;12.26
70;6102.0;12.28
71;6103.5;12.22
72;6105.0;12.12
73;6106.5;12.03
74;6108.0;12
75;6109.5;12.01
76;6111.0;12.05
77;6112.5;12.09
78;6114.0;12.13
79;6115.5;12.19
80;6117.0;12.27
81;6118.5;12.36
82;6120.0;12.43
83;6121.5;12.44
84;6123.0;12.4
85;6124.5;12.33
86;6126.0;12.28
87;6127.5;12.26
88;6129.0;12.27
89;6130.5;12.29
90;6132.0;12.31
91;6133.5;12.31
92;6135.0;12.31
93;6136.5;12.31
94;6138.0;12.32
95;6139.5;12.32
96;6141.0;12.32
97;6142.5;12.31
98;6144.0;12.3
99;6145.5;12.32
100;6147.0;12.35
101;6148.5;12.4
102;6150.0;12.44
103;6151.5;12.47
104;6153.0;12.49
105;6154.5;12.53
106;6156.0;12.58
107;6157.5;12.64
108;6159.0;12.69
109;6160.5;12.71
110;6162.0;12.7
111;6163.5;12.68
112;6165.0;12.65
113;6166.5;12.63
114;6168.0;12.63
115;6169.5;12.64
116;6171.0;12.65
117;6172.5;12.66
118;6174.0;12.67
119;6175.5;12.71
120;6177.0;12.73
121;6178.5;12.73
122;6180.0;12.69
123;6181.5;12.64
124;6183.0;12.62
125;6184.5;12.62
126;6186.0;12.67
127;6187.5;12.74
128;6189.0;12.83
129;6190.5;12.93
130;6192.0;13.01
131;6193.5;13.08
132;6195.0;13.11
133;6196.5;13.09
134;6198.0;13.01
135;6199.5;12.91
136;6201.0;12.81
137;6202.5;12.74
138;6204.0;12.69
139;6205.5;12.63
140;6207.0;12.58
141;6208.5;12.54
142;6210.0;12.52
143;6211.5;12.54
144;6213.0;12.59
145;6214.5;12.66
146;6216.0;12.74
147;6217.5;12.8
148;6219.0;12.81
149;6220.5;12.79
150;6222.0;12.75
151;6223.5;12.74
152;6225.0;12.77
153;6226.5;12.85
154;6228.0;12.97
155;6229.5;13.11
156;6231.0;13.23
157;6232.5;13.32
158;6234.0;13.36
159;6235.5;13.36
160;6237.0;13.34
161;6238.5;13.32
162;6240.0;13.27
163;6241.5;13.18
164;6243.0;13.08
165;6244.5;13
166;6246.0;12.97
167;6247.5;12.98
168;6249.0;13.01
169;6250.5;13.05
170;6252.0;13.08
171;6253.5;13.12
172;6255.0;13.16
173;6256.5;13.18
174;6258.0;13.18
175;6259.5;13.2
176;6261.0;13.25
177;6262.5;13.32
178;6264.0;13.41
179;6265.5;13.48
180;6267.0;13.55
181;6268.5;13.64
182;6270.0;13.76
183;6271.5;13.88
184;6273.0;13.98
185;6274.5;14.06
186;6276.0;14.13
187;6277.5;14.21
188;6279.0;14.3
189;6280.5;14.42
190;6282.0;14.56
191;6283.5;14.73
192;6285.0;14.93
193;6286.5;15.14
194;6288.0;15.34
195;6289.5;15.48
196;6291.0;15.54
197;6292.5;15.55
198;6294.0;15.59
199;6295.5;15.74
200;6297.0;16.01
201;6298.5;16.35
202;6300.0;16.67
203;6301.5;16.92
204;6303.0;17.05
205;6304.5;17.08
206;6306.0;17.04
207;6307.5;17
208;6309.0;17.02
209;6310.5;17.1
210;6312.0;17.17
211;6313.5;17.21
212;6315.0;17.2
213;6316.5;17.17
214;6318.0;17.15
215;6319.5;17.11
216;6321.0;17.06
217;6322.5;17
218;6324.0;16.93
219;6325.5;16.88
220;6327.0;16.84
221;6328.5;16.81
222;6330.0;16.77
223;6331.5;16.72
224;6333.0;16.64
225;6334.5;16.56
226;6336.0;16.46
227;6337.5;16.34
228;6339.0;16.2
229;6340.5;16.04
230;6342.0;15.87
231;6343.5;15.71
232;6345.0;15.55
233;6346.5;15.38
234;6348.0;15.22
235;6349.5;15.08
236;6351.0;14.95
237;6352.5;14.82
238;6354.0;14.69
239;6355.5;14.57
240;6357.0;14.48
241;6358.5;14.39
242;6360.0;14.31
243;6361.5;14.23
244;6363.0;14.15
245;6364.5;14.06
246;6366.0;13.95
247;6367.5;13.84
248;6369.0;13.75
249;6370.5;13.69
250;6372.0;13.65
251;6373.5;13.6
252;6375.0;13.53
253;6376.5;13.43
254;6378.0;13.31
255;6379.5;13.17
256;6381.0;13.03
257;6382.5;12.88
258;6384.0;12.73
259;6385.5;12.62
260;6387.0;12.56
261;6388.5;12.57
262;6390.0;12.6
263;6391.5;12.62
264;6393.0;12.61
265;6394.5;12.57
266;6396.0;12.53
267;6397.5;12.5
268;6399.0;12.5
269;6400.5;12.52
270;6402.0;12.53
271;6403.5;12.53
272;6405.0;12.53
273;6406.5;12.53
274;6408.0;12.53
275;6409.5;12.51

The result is 0.04 mag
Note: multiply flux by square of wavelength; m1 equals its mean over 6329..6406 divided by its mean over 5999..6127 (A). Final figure 1.29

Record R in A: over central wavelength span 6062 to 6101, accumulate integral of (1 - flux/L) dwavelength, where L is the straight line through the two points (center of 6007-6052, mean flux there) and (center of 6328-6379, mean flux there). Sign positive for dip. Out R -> 1.9 A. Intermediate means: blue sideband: 12.1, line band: 11.9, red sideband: 14.9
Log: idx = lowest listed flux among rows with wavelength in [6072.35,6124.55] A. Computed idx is 11.85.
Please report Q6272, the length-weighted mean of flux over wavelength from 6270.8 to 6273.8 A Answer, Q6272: 13.9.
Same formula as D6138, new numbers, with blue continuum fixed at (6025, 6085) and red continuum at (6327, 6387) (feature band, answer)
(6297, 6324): -0.19 mag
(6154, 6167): 0.02 mag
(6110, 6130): 0.03 mag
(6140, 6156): 0.04 mag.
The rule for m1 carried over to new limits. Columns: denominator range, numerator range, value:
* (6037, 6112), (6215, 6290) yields 1.19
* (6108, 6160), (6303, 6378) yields 1.36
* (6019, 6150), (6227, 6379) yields 1.32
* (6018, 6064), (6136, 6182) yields 1.08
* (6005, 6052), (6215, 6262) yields 1.16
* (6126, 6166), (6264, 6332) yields 1.33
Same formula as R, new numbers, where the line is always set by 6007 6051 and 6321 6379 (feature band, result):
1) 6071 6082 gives 0.6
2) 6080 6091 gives 0.6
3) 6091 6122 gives 1.6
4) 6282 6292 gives -0.4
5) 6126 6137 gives 0.7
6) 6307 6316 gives -1.4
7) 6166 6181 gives 0.9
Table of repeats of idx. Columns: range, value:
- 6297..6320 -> 16.01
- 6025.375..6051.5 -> 11.91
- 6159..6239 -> 12.52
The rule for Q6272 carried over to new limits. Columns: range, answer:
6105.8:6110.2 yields 12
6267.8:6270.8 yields 13.7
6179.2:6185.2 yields 12.6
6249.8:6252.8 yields 13.1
